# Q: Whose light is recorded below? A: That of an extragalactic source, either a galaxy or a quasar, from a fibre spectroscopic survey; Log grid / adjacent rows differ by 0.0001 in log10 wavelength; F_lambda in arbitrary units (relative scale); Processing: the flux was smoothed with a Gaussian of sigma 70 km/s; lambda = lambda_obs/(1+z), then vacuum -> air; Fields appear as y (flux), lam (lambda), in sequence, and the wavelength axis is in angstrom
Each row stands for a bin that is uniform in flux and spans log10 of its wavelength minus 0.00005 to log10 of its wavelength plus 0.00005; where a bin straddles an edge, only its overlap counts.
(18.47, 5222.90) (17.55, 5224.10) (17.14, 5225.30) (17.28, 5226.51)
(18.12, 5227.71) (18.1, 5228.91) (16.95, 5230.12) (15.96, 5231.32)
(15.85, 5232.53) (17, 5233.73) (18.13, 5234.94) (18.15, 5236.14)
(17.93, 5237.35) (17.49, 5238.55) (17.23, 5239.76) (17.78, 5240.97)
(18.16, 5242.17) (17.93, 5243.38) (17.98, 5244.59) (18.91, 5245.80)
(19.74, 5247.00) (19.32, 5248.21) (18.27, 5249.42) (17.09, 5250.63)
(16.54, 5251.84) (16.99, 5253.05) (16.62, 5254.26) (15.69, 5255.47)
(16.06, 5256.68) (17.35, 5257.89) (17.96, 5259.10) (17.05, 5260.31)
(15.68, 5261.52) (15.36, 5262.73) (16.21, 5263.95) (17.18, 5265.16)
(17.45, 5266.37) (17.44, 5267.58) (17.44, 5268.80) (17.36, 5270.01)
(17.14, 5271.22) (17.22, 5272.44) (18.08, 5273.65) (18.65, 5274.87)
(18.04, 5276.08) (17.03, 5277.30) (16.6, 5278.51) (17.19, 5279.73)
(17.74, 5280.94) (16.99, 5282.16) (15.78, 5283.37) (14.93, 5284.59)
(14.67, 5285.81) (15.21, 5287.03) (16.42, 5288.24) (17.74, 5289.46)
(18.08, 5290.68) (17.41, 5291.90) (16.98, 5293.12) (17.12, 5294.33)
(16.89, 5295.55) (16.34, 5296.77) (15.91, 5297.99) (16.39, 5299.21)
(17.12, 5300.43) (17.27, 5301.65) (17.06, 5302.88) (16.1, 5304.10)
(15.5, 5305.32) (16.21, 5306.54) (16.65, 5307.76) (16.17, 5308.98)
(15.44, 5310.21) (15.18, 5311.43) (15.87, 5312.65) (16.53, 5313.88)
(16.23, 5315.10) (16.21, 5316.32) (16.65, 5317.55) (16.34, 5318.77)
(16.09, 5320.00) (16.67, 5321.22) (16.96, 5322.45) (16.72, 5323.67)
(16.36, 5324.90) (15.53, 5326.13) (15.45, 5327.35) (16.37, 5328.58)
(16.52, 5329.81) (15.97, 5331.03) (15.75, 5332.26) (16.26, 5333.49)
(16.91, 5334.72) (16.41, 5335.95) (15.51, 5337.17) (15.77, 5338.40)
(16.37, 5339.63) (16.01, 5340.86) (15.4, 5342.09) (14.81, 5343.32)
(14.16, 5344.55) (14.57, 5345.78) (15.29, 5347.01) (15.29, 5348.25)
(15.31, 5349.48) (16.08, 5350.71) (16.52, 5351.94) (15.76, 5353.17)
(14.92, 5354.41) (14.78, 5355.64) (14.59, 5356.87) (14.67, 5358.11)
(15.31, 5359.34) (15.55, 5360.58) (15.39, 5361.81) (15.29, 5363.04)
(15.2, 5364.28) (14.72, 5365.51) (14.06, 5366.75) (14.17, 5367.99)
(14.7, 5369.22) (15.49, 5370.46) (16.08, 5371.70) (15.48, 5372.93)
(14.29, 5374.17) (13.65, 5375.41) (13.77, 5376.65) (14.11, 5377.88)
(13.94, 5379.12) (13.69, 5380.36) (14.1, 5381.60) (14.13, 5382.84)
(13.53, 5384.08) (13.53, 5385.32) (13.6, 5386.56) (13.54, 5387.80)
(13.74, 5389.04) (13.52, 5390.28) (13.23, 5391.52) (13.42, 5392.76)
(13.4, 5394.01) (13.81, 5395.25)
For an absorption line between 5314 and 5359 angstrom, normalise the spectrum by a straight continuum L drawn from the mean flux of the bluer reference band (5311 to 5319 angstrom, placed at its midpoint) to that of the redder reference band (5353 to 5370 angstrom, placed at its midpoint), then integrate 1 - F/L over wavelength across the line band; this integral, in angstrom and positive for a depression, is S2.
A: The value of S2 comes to -0.7 angstrom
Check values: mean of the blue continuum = 16.2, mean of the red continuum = 14.9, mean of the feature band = 15.8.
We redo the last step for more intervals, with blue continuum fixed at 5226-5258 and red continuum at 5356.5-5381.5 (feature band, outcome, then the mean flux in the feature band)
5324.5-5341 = -0.63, 16.1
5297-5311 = -0.17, 16.3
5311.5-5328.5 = -0.50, 16.2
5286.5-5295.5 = -0.32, 17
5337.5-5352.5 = -0.23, 15.5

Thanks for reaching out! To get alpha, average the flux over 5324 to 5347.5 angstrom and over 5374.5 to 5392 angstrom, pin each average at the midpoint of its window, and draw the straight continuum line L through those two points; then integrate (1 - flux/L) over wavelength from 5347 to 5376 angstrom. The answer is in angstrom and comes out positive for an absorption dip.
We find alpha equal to -0.9 angstrom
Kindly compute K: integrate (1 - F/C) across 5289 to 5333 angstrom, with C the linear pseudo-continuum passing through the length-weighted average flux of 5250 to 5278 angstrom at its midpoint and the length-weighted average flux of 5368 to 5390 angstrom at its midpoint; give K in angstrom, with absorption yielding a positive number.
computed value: -1.6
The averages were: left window 17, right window 14.2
